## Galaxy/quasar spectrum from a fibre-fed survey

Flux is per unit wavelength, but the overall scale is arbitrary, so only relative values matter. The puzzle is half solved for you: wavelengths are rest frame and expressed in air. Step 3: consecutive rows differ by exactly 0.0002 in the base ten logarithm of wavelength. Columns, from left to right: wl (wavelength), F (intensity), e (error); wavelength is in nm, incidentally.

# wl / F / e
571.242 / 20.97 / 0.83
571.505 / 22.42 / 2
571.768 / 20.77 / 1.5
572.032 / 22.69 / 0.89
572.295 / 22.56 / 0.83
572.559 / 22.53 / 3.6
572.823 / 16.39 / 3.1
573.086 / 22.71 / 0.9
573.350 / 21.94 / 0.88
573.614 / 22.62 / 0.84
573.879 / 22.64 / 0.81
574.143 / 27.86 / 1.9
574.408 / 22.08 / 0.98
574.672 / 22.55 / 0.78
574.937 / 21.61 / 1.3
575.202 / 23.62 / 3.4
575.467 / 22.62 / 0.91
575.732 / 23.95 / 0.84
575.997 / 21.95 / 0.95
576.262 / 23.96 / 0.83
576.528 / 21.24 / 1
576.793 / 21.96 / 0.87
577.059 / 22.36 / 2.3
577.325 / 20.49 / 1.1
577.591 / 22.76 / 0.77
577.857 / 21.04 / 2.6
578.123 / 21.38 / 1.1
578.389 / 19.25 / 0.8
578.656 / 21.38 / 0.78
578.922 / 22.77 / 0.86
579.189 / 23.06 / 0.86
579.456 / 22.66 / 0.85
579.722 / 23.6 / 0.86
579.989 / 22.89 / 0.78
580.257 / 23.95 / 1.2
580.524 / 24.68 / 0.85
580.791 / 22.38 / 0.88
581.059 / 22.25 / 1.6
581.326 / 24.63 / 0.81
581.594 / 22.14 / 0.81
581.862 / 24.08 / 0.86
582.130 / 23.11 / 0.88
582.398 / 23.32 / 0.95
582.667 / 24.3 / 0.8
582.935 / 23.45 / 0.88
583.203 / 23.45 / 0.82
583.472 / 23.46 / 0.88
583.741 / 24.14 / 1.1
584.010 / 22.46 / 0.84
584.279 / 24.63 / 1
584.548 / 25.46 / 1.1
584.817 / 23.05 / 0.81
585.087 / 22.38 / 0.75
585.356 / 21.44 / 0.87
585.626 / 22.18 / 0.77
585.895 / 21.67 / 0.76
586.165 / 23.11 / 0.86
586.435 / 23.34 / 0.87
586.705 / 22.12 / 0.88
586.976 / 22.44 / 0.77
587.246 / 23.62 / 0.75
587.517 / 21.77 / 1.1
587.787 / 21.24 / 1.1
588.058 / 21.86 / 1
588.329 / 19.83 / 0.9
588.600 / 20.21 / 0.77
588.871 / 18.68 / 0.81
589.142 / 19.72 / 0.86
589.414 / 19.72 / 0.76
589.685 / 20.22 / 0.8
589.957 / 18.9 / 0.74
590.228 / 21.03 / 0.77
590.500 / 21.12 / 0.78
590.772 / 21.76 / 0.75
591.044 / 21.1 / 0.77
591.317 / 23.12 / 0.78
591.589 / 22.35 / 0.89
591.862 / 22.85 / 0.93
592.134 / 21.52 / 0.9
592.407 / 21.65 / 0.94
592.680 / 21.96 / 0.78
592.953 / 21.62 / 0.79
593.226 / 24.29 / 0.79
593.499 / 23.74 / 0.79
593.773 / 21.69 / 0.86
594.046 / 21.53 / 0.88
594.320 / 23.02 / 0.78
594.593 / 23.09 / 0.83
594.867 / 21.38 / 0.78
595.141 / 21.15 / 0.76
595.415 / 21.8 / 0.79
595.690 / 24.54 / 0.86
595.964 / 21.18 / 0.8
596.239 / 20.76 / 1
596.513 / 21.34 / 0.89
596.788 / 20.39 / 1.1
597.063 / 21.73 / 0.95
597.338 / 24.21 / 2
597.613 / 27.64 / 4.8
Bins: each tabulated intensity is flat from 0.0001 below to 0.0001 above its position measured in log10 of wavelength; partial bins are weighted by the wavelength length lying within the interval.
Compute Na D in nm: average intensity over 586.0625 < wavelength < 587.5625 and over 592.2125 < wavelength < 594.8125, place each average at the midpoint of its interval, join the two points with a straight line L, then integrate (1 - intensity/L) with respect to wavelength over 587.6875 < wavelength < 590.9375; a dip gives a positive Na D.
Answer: 0.33 nm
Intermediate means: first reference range 22.8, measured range 20.4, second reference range 22.5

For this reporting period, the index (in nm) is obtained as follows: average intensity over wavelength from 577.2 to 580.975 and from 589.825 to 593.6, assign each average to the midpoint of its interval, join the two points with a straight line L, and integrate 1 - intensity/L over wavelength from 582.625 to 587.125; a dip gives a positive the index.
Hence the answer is -0.20 nm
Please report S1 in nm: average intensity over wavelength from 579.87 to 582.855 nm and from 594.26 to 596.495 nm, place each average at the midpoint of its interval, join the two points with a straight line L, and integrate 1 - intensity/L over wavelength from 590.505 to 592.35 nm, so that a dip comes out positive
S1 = 0.03 nm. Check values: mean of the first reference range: 23.4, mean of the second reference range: 22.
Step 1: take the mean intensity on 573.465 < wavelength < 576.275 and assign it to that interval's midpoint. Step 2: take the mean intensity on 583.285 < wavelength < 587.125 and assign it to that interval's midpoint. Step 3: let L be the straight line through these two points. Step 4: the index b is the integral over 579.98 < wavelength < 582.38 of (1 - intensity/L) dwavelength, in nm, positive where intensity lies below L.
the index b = -0.03 nm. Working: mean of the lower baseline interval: 23.2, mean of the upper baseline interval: 23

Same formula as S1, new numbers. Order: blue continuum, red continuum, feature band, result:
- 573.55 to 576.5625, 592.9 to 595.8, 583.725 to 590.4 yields 0.294 nm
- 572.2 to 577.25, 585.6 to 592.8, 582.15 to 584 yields -0.144 nm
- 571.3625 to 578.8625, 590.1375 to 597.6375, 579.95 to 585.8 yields -0.316 nm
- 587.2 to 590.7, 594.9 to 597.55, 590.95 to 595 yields -0.183 nm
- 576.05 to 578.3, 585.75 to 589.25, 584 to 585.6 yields -0.119 nm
